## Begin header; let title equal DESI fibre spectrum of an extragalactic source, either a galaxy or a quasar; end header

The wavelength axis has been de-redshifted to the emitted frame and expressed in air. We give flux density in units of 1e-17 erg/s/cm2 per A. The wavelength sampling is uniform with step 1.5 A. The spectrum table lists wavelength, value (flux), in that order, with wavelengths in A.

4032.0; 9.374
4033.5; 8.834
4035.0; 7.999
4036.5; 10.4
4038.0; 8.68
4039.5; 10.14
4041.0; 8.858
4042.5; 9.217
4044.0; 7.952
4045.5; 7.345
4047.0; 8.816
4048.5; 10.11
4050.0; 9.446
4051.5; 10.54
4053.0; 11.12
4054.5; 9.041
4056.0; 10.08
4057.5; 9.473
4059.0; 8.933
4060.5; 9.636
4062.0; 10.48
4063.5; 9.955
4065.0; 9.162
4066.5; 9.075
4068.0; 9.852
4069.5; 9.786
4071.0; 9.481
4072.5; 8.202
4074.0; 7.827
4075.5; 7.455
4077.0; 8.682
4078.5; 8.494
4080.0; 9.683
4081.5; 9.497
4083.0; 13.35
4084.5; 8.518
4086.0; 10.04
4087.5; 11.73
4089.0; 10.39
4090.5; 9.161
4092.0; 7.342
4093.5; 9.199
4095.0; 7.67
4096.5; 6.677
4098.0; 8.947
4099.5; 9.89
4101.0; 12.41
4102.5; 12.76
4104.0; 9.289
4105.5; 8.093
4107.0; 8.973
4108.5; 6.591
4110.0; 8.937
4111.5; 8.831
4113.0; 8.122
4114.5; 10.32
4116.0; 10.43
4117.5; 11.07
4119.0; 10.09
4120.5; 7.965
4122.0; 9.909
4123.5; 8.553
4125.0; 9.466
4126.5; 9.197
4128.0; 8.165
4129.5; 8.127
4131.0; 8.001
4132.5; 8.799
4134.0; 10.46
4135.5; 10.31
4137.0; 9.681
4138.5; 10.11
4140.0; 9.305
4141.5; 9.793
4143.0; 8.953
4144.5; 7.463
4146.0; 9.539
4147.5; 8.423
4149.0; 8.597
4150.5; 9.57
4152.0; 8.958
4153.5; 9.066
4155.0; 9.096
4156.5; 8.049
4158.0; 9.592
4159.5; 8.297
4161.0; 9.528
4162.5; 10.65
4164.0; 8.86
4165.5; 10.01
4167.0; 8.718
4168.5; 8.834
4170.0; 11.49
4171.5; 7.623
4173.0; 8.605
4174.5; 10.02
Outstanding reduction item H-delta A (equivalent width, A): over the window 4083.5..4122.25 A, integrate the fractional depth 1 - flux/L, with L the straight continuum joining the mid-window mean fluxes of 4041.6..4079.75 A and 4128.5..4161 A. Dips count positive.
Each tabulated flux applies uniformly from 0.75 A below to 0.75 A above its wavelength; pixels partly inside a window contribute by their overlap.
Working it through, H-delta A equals -1.0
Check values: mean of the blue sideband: 9.21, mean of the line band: 9.38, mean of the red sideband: 9.06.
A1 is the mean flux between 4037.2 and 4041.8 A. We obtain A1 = 9.24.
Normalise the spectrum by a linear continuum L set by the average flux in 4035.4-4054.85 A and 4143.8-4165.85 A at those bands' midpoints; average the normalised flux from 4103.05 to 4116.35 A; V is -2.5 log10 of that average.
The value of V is 0.04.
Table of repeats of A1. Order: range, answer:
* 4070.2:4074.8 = 8.51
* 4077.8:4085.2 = 9.93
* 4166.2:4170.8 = 9.66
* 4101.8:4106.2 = 10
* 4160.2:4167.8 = 9.54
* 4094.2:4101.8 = 9.14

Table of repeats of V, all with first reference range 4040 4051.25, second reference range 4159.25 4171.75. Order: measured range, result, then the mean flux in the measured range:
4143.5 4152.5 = 0.07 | 8.76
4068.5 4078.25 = 0.05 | 8.6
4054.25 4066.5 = -0.07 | 9.59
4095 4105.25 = -0.07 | 9.73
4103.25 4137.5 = 0.02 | 9.1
